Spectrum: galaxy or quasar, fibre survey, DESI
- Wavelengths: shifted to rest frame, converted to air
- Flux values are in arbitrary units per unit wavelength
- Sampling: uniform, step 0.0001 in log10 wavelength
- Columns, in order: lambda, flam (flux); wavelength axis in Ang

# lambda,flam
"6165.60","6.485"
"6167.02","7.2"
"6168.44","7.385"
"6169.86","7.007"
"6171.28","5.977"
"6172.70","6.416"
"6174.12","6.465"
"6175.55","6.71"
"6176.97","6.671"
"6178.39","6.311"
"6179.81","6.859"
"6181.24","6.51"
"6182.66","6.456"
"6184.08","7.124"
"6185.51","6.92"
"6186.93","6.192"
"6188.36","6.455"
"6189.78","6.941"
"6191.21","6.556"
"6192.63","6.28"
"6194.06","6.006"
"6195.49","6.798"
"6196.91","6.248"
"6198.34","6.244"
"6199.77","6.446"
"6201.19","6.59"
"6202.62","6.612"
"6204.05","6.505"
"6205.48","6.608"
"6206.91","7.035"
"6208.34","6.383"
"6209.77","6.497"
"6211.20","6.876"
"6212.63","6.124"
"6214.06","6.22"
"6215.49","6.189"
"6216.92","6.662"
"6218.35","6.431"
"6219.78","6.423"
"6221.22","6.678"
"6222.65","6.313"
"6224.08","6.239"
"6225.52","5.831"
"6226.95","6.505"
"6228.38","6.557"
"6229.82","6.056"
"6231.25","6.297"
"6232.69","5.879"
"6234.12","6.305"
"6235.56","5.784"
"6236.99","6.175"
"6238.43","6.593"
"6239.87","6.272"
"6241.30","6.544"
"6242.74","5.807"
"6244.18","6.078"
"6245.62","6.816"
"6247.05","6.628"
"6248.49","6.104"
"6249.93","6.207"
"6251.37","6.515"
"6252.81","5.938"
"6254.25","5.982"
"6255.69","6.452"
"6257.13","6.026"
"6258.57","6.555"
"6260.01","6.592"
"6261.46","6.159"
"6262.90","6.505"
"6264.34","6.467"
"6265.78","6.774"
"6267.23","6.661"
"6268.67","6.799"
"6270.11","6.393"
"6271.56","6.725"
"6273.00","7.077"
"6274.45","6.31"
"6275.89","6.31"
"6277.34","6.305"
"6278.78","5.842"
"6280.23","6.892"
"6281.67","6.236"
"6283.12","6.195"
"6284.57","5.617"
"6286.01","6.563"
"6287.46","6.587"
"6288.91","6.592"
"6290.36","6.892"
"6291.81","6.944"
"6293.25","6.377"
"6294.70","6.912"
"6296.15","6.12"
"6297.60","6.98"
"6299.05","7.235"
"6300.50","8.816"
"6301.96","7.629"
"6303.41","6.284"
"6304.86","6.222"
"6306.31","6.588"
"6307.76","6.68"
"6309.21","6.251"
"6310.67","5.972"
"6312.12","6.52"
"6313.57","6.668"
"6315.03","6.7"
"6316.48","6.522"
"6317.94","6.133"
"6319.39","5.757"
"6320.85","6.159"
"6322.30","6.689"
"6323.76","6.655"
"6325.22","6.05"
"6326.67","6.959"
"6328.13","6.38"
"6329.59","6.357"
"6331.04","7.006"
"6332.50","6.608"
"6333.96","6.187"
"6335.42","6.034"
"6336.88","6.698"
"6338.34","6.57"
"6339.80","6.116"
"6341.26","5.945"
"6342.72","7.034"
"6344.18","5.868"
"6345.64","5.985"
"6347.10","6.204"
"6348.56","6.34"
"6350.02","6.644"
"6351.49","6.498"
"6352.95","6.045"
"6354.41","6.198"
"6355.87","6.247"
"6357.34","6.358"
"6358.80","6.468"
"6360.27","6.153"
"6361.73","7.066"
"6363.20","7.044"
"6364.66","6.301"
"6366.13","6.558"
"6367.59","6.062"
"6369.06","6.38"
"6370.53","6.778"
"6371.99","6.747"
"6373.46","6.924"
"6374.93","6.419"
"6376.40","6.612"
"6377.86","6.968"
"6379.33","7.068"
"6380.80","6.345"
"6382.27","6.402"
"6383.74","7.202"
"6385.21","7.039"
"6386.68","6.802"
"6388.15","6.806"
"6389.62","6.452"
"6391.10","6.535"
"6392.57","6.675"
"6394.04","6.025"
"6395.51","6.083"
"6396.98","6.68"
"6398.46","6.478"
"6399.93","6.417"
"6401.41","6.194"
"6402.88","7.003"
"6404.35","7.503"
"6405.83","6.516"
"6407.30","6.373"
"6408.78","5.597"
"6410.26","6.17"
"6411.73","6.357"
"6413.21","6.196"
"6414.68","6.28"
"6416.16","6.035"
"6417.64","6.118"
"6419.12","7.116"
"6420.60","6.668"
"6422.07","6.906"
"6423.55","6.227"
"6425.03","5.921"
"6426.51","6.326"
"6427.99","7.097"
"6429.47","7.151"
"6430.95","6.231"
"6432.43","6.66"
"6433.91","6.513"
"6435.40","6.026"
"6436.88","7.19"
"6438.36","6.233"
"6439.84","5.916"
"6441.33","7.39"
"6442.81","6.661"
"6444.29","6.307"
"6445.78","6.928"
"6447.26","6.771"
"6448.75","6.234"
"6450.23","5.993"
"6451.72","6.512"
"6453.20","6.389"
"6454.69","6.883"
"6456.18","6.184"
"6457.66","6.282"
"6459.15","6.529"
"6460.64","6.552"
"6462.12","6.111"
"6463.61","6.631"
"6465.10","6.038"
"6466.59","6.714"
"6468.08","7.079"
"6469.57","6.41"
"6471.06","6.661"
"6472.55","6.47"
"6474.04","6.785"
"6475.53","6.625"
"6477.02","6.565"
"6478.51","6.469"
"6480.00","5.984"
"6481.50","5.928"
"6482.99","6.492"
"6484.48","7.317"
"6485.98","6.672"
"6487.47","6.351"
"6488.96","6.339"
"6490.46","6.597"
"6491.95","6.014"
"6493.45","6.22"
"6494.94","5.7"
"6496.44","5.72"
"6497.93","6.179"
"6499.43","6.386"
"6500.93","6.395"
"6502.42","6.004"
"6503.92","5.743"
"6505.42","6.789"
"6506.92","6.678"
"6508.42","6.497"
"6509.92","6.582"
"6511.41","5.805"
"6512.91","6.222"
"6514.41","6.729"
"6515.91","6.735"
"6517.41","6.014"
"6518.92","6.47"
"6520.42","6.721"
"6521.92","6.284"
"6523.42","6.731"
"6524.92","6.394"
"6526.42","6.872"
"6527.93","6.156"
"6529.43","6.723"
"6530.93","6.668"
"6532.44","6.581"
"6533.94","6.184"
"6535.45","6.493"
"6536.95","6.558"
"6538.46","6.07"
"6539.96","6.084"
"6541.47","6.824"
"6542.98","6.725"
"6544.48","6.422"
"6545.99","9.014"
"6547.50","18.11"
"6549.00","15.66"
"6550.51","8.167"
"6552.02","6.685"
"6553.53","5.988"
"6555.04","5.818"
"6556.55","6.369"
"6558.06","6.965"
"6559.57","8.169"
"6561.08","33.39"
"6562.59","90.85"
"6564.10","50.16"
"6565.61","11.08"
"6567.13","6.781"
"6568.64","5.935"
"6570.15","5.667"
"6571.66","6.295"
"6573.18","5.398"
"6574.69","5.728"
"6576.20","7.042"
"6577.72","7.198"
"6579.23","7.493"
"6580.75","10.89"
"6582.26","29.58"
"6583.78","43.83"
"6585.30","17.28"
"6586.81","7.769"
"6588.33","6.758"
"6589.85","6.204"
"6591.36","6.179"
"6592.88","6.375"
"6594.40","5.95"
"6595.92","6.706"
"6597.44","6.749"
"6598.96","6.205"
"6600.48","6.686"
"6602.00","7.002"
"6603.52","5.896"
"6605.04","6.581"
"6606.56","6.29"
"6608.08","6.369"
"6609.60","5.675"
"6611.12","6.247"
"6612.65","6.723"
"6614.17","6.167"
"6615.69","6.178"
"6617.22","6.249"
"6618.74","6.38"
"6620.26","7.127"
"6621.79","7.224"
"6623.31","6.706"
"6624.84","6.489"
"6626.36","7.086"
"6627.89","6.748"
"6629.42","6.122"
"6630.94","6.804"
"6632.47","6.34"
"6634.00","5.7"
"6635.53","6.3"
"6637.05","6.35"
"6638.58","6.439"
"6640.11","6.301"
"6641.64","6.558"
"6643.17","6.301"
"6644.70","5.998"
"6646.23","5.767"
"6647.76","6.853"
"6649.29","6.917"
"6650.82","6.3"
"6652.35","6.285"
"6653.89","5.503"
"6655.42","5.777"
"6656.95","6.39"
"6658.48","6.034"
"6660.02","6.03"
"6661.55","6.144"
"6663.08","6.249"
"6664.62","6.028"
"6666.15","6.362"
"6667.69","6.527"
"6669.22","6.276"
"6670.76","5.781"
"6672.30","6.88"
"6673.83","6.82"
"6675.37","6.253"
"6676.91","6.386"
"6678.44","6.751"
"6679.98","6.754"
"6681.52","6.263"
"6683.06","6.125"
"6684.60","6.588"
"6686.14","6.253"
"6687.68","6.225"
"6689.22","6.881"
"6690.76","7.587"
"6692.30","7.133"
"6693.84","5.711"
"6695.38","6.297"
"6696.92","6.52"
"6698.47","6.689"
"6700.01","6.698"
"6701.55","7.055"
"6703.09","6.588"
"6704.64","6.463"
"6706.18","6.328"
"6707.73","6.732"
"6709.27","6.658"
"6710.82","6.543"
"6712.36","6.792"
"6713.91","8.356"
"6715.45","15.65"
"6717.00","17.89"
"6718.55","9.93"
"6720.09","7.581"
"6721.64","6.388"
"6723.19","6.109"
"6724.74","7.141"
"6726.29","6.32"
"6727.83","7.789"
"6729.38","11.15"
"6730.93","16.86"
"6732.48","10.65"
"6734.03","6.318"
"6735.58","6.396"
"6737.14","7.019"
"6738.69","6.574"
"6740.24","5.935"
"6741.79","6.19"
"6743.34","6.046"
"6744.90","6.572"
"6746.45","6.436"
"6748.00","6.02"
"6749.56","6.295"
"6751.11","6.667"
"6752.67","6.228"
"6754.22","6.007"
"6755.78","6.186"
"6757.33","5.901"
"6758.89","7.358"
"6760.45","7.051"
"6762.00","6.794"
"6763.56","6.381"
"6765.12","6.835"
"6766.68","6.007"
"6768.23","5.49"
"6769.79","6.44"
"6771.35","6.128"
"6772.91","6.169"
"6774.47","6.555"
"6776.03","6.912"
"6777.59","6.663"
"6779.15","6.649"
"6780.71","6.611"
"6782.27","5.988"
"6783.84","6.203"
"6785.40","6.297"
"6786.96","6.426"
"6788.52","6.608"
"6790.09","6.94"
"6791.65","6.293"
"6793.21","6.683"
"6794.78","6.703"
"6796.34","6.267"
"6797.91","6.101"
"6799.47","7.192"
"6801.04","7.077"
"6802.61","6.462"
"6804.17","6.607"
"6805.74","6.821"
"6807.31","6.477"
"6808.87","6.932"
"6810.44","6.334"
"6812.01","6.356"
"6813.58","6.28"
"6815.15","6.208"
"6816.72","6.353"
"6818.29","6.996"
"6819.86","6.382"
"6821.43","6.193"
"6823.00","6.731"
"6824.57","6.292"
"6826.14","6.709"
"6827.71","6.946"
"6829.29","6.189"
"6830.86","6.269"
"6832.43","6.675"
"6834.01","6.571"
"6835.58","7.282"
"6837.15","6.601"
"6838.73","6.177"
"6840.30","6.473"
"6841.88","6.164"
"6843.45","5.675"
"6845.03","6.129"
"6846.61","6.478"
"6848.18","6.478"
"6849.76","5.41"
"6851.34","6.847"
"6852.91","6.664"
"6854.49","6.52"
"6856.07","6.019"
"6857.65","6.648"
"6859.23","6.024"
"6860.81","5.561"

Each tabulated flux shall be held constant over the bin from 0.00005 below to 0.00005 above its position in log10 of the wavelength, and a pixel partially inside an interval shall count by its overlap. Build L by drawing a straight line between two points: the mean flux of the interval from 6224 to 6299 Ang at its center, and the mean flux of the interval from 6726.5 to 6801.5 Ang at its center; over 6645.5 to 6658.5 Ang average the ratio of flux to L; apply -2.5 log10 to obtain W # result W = 0.09 mag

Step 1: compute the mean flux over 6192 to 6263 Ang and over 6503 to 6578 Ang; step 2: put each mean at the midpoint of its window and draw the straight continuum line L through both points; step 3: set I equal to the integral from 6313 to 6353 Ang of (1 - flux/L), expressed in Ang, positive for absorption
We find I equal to 6.5 Ang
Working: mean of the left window 6.35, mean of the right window 10.2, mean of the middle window 6.39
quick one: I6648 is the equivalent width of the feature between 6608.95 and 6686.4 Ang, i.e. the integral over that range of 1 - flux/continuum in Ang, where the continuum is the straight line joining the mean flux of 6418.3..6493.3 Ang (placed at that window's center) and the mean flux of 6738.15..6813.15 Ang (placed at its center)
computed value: 1.4 Ang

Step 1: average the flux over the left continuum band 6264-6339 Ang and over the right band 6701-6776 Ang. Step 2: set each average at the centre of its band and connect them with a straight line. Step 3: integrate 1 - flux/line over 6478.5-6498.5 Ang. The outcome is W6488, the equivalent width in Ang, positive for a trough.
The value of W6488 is 1.9 Ang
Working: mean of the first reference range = 6.56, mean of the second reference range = 7.43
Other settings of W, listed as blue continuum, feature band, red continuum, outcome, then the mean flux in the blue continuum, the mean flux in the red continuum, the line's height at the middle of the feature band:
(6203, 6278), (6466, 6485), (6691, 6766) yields 0.06 mag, 6.39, 7.48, 6.91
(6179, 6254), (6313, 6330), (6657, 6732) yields 0.03 mag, 6.41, 7.39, 6.62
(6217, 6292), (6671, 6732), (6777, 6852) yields -0.19 mag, 6.37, 6.48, 6.46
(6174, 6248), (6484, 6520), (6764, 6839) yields 0.02 mag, 6.43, 6.5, 6.47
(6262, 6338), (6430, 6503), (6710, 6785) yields 0.07 mag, 6.55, 7.41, 6.87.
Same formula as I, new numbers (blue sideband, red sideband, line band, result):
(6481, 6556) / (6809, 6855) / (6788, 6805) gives -0.4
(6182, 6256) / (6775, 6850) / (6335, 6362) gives 0.3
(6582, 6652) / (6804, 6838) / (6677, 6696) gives 2.2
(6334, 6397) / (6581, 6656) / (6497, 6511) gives 1.8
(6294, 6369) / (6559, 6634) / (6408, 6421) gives 2.8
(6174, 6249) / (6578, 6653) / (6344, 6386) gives 3.0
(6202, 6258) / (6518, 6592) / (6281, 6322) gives 5.2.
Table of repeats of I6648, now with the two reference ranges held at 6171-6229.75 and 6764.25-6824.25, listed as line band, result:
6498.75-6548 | -2.51 Ang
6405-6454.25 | 0.18 Ang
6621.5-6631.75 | -0.37 Ang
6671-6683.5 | -0.05 Ang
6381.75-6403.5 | -0.35 Ang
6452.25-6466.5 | 0.15 Ang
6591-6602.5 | 0.00 Ang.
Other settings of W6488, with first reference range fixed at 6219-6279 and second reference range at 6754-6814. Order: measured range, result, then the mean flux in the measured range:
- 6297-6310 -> -1.22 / 6.96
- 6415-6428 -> -0.11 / 6.45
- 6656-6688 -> 0.64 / 6.34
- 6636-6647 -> 0.36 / 6.25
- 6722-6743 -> -4.79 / 7.96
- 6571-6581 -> -0.82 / 6.96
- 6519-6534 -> -0.28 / 6.55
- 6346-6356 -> 0.12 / 6.31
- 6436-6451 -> -0.36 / 6.56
